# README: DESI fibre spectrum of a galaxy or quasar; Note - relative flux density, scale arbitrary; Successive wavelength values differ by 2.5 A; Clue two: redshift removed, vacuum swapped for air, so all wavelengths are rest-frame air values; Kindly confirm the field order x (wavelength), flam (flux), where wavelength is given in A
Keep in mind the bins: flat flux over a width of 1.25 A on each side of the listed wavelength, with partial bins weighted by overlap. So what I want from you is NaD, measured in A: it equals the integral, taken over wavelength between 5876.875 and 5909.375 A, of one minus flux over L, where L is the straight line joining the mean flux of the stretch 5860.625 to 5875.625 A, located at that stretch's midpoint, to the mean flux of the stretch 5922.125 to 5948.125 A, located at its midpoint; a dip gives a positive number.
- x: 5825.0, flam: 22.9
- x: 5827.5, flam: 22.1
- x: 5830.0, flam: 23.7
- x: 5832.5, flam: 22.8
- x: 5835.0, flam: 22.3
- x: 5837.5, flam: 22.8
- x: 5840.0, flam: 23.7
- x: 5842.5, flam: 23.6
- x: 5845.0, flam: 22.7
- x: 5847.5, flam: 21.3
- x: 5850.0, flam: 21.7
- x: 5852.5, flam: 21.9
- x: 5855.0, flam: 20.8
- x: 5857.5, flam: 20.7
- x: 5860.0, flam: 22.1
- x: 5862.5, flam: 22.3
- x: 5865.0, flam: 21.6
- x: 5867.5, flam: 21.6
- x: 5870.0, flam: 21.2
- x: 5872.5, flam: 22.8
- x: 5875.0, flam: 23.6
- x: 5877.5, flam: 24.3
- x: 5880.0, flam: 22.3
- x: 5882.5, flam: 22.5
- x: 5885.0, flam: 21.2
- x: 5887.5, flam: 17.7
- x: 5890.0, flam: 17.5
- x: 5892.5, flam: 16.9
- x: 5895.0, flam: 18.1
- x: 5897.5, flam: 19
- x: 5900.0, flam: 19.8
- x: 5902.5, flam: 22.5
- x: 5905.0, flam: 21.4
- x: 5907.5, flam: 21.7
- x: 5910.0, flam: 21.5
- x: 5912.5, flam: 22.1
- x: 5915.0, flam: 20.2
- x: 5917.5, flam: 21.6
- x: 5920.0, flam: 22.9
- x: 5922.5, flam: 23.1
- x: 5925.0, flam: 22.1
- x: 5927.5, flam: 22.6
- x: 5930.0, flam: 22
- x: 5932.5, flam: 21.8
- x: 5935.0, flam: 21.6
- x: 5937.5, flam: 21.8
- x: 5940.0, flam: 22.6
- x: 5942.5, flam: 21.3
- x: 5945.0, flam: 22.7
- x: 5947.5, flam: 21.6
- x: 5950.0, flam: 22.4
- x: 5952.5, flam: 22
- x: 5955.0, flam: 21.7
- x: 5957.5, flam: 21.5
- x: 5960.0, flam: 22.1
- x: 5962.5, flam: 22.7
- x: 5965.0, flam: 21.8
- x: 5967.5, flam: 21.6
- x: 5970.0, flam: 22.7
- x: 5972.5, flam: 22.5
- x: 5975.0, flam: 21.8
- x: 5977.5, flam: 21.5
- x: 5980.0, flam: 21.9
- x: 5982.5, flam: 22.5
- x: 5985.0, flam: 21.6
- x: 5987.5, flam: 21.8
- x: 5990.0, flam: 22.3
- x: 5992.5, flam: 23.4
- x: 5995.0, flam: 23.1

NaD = 2.6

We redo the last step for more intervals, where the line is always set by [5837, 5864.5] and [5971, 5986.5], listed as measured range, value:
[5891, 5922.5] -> 1.9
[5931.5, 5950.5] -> 0.0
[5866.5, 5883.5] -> -0.4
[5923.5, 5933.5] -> -0.1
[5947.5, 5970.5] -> 0.0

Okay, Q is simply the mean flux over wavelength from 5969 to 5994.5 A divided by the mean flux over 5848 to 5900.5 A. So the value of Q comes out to 1.06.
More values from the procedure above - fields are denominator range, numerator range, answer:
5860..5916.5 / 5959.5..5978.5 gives 1.05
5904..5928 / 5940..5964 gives 1.01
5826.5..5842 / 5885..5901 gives 0.80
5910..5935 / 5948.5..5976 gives 1.00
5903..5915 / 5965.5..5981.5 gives 1.02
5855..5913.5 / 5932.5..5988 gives 1.04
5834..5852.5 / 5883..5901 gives 0.83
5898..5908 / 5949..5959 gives 1.04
